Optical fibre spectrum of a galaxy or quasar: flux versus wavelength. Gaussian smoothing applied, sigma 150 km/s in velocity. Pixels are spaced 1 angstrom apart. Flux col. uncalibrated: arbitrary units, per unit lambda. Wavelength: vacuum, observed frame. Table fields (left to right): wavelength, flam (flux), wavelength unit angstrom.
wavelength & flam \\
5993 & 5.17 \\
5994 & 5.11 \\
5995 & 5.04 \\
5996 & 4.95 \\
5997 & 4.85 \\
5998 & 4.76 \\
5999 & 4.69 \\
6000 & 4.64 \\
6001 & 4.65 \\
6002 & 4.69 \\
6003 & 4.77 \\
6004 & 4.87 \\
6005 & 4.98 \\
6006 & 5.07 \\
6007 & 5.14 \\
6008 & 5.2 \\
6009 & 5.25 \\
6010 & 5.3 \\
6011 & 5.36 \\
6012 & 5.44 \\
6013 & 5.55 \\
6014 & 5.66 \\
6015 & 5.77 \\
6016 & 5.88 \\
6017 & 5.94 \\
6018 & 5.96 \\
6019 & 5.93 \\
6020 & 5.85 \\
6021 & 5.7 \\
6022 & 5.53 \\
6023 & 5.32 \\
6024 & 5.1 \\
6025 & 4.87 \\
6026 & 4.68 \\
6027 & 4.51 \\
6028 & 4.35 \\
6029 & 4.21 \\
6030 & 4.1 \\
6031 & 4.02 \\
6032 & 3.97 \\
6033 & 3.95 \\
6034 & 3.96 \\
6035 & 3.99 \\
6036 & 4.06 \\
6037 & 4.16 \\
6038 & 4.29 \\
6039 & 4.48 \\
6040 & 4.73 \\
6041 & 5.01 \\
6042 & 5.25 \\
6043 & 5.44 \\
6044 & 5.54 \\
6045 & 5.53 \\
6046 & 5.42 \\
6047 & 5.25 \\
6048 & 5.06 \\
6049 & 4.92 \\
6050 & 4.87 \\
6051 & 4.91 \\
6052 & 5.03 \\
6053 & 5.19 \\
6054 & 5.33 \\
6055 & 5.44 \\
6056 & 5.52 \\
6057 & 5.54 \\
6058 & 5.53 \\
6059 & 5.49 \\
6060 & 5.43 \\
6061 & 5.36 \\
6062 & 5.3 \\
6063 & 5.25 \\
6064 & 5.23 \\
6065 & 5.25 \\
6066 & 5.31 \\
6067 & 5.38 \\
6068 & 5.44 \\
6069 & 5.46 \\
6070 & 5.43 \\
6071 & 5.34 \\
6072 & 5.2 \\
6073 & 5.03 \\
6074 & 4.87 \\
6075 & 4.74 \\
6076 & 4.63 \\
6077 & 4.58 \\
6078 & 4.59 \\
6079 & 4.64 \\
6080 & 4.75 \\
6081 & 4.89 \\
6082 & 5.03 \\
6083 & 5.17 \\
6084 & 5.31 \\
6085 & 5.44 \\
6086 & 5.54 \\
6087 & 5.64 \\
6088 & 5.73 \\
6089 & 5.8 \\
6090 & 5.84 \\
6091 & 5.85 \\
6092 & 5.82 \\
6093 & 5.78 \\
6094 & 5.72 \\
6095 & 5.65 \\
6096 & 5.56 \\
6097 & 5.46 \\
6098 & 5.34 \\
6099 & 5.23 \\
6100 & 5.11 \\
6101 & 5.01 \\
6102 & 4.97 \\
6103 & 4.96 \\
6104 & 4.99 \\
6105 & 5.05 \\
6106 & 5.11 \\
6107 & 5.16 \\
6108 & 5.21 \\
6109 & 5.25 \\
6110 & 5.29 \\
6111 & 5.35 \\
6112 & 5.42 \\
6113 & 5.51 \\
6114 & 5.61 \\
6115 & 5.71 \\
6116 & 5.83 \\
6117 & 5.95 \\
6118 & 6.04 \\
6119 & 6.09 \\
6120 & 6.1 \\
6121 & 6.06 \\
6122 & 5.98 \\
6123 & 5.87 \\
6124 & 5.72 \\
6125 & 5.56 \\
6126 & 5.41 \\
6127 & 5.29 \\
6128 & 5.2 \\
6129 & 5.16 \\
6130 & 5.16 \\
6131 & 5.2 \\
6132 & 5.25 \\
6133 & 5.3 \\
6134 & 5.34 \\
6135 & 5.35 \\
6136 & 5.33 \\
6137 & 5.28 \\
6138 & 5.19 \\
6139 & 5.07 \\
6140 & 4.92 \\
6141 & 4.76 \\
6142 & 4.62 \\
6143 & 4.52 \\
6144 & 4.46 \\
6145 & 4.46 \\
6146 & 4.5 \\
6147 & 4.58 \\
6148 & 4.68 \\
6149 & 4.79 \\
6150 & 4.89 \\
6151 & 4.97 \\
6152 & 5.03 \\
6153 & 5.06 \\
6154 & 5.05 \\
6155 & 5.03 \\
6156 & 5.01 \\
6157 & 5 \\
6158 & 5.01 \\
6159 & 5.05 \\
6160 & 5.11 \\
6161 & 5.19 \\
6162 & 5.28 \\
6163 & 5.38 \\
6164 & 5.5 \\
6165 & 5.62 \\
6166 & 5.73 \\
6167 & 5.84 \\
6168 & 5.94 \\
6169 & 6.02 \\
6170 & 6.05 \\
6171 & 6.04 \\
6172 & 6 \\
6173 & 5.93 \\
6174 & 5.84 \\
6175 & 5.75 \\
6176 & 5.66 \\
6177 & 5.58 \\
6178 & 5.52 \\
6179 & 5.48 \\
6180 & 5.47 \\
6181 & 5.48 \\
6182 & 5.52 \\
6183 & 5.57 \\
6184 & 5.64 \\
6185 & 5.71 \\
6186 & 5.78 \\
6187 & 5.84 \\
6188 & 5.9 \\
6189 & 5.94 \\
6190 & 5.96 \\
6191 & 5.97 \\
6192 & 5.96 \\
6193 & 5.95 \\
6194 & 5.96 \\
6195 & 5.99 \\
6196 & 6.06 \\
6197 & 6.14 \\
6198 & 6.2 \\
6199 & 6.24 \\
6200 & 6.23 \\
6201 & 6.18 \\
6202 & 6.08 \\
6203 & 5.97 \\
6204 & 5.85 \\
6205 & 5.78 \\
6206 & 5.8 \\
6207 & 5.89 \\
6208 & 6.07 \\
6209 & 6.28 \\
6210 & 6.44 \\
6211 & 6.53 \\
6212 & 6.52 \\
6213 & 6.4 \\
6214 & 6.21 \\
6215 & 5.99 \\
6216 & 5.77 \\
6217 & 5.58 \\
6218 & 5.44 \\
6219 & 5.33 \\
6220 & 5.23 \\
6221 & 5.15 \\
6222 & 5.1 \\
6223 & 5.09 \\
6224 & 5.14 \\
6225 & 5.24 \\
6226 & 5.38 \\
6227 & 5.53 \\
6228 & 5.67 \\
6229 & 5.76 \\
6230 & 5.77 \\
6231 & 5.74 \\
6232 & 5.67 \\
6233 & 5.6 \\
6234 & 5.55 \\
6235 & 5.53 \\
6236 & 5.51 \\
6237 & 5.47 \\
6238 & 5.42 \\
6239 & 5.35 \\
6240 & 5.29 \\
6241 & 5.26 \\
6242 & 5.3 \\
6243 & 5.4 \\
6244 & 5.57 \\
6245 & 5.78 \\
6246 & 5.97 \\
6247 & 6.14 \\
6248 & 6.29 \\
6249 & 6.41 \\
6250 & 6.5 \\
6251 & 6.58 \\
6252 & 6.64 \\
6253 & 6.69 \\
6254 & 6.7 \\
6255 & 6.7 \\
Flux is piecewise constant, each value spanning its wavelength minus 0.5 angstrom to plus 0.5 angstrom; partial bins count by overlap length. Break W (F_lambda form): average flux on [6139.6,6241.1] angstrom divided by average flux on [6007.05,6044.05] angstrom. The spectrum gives 1.12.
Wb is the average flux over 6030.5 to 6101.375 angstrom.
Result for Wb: 5.13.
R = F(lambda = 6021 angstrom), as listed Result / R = 5.7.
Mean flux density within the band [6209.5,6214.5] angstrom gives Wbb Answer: 6.42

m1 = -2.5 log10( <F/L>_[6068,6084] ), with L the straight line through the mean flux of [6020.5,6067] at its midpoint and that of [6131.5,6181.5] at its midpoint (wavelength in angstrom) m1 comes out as 0.012 mag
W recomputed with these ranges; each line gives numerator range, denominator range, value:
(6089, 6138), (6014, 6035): 1.10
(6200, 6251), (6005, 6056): 1.14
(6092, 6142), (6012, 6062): 1.07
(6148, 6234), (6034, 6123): 1.08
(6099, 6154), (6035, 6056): 1.05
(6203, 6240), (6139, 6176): 1.09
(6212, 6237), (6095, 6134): 1.03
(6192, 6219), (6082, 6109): 1.12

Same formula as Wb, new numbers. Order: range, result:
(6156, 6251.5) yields 5.74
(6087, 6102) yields 5.55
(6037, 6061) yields 5.17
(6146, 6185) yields 5.39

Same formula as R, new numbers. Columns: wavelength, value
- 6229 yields 5.76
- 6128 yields 5.2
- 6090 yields 5.84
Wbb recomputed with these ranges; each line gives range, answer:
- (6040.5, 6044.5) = 5.31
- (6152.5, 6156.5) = 5.04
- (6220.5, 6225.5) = 5.14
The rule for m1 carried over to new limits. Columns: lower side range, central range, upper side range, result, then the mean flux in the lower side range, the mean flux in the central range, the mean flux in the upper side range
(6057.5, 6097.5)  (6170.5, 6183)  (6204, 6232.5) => -0.014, 5.31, 5.68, 5.73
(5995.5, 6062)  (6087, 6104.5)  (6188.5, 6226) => -0.023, 5.04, 5.47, 5.88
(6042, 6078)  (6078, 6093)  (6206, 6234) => -0.014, 5.23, 5.38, 5.72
